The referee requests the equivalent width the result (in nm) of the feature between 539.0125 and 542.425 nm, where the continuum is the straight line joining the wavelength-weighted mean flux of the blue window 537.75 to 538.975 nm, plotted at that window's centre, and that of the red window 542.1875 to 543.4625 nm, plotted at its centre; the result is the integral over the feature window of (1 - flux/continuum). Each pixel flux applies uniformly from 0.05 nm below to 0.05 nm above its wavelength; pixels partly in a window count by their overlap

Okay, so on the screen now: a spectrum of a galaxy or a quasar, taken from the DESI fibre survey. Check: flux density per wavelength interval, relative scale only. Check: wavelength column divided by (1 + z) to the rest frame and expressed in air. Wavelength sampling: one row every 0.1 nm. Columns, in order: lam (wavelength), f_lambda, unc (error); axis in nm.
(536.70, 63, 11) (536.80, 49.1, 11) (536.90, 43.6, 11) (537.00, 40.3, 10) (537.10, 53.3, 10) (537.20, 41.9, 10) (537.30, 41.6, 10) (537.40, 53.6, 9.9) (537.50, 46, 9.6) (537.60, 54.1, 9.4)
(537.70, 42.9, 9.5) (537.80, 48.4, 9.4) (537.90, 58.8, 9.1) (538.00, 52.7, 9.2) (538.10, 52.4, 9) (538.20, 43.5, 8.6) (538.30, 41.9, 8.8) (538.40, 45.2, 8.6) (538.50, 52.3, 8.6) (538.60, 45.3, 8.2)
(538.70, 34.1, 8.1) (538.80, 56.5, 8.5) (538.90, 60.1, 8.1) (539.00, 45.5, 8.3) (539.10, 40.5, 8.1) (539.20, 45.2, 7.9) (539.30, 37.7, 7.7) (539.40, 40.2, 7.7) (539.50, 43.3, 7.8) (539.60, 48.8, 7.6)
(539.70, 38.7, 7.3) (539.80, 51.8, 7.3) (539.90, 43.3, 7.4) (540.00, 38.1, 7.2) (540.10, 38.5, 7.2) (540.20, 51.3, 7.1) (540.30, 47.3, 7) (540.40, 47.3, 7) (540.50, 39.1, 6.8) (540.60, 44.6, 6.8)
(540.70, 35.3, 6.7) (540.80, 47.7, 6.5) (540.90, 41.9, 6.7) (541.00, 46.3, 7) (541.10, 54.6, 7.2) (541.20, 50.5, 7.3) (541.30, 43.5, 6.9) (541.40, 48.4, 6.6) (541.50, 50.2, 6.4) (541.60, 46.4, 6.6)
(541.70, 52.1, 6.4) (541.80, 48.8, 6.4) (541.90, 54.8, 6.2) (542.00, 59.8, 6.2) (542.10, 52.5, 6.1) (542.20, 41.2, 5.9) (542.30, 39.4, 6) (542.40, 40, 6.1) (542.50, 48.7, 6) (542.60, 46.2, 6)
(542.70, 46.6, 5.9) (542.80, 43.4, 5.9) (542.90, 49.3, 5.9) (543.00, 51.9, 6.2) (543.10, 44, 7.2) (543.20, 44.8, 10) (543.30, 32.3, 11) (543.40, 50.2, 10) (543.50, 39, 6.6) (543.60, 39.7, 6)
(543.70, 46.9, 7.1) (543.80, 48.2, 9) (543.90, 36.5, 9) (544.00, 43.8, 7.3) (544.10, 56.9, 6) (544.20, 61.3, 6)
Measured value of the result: 0.08 nm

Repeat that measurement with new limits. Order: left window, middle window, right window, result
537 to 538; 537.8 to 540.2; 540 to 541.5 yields 0.06 nm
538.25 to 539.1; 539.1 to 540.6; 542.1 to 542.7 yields 0.09 nm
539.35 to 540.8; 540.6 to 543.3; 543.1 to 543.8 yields -0.24 nm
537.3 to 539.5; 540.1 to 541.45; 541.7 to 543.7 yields 0.03 nm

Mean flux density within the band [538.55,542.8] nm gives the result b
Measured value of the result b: 46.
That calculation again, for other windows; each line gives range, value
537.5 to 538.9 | 48.7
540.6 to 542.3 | 48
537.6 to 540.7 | 45.8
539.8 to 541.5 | 45.2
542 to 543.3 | 45.7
